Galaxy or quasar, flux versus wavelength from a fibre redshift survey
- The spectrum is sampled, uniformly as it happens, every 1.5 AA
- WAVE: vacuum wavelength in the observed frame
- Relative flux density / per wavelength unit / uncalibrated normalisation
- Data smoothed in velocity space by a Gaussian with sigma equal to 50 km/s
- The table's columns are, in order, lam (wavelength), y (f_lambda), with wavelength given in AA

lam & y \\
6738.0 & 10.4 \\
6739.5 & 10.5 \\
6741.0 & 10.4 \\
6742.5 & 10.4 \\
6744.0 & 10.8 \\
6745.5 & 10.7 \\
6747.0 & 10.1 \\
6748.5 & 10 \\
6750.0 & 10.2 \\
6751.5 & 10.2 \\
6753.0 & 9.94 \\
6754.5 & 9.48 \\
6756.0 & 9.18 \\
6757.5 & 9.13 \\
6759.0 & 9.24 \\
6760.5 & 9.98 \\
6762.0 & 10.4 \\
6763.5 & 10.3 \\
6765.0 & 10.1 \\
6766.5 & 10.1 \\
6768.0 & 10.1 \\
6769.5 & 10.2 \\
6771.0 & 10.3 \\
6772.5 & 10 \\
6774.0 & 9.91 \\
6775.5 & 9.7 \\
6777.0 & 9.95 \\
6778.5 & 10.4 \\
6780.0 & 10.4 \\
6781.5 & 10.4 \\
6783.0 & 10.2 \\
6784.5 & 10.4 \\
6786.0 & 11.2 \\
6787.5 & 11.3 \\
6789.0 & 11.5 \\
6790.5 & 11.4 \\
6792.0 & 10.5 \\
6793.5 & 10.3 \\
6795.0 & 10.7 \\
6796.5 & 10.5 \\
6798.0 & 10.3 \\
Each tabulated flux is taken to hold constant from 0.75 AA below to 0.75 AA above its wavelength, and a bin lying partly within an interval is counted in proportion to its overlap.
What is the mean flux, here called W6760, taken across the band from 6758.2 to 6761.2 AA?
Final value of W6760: 9.6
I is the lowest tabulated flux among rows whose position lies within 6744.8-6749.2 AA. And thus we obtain 10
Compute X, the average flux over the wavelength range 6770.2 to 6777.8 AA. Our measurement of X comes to 9.98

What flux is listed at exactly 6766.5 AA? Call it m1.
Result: 10.1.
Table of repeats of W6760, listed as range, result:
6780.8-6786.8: 10.6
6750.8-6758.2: 9.58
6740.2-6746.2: 10.6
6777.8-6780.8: 10.4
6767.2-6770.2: 10.1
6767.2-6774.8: 10.1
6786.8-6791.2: 11.4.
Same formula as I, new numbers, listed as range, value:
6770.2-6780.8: 9.7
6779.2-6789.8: 10.2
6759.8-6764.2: 9.98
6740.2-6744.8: 10.4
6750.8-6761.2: 9.13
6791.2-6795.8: 10.3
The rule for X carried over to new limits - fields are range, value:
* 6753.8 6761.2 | 9.4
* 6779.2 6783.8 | 10.3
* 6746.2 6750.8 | 10.1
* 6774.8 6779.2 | 10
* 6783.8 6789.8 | 11.1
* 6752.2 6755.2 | 9.72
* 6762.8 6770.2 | 10.2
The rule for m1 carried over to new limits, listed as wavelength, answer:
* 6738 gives 10.4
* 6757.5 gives 9.13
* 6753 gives 9.94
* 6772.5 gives 10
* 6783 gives 10.2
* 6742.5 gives 10.4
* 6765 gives 10.1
